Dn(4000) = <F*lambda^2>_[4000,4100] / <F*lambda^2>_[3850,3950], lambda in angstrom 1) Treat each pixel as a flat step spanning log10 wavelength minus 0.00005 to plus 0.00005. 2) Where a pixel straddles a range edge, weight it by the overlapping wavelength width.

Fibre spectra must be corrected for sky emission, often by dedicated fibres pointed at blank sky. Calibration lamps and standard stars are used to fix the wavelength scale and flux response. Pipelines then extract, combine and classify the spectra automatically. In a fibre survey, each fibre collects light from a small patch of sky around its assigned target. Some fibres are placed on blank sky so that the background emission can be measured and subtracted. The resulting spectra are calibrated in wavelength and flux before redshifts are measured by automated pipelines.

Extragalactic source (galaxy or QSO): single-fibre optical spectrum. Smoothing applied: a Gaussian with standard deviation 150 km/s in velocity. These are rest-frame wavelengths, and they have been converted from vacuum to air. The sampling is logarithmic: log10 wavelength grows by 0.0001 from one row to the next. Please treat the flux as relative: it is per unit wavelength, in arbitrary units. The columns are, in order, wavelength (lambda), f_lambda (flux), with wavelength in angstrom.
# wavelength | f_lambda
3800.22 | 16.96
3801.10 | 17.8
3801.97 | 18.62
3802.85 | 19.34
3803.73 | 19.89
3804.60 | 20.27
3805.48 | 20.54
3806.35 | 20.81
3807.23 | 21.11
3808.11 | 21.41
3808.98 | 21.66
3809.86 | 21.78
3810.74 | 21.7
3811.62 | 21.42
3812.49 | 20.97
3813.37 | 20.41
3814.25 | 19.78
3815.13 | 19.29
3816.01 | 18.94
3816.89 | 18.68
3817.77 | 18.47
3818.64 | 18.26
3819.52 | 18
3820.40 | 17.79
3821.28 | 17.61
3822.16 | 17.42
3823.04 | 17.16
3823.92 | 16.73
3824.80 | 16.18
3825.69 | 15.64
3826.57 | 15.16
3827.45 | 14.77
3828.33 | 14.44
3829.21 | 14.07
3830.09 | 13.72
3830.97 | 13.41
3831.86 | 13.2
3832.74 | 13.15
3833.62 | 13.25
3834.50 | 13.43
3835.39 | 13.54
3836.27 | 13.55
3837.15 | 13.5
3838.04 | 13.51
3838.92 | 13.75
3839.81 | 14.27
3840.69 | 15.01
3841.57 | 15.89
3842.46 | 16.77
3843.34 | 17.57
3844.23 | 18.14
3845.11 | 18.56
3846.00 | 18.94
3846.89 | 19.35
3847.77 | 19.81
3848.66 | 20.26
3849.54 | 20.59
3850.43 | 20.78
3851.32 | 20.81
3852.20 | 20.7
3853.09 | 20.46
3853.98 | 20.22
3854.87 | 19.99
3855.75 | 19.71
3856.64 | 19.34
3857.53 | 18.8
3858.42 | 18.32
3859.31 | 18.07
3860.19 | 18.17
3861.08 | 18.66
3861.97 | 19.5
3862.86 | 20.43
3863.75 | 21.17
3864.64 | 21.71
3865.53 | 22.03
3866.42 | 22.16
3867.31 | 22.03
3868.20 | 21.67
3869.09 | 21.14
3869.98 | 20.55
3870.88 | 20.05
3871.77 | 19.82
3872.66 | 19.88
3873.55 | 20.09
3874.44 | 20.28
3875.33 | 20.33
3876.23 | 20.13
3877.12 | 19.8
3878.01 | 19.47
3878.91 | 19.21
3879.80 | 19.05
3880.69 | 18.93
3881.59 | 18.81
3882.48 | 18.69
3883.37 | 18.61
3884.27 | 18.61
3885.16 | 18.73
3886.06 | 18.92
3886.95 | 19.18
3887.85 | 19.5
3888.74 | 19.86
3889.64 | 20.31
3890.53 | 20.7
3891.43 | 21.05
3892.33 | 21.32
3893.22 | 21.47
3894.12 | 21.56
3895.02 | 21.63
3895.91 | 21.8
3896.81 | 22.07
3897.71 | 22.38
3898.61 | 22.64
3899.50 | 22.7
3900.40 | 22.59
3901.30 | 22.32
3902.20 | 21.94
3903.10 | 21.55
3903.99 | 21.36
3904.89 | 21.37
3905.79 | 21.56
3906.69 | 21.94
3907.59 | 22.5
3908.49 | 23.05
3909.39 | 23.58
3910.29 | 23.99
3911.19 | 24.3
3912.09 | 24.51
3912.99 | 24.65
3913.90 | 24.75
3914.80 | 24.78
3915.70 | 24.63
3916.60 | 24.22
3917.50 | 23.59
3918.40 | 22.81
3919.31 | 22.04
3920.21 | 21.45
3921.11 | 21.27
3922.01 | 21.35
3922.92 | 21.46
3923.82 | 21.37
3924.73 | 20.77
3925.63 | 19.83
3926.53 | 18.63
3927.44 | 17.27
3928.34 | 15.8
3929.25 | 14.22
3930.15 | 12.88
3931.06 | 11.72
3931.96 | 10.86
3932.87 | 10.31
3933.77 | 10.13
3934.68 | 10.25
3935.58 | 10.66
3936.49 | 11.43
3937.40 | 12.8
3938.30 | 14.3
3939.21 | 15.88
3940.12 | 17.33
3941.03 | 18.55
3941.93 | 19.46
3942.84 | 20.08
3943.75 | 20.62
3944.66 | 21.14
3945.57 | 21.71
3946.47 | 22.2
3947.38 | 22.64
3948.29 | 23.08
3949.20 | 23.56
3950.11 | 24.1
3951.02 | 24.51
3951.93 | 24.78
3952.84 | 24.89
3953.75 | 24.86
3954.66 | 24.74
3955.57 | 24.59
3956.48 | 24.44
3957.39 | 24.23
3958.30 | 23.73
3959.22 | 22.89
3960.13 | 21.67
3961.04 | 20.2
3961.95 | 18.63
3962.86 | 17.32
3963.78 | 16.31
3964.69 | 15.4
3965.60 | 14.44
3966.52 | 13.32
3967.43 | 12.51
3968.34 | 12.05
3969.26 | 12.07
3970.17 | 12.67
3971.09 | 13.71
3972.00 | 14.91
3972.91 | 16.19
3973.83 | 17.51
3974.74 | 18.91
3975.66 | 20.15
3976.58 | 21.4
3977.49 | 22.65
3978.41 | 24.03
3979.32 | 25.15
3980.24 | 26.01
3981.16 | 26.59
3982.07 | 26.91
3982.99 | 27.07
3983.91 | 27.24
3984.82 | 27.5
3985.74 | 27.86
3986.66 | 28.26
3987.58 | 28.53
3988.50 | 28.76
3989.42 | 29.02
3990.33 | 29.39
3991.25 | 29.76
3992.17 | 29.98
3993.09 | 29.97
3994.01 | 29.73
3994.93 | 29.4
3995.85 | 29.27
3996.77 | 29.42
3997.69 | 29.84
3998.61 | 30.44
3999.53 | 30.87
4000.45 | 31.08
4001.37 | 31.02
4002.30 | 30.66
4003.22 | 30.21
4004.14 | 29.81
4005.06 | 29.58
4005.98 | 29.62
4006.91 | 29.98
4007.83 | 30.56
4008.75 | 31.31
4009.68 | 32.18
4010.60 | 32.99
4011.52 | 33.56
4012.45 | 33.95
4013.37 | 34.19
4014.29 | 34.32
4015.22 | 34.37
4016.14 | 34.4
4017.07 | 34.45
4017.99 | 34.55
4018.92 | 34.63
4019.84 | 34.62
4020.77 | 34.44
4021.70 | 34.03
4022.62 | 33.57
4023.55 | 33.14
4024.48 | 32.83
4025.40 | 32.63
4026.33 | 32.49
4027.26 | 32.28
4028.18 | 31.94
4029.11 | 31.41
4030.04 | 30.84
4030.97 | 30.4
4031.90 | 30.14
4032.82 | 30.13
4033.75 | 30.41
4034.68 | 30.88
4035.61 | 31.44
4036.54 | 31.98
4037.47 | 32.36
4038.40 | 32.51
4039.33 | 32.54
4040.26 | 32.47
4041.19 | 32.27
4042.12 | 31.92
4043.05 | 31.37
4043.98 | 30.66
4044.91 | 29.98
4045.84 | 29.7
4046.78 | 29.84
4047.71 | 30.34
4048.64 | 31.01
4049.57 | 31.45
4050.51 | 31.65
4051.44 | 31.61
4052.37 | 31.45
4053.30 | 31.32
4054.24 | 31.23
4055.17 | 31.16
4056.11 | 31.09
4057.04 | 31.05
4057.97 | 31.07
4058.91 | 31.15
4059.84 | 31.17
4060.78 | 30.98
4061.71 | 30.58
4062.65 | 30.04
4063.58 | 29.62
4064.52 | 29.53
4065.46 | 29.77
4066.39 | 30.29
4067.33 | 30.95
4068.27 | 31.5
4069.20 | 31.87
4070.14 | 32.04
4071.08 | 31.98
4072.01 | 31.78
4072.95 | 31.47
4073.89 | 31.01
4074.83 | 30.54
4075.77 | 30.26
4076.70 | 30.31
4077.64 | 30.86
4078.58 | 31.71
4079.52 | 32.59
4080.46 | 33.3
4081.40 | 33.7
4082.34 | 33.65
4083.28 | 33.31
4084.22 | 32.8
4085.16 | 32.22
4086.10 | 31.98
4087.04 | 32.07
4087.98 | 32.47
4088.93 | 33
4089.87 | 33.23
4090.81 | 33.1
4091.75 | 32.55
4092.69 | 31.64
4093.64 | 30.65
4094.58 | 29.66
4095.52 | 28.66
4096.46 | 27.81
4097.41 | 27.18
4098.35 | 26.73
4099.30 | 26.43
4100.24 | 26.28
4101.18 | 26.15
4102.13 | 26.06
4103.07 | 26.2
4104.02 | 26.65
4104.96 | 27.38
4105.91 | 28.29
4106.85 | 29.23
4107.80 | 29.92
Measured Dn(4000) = 1.70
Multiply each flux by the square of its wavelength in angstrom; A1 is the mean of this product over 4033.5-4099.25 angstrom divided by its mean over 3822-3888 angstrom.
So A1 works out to 1.91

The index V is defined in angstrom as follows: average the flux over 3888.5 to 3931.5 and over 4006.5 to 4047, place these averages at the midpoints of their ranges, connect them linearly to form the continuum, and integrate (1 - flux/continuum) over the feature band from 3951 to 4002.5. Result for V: 7.6 angstrom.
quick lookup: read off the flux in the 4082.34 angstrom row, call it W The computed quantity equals 33.65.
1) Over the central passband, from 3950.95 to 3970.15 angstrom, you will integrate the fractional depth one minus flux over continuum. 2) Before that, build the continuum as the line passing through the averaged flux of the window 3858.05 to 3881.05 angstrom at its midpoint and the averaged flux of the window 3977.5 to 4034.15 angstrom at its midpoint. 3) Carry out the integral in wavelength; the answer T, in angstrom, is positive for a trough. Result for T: 5.3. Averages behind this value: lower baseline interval 20.1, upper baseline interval 30.7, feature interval 19.6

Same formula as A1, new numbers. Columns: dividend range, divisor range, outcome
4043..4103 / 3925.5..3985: 1.71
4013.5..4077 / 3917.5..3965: 1.73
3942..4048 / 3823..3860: 1.75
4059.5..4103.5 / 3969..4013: 1.19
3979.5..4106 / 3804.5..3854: 1.95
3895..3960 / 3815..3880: 1.19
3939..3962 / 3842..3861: 1.21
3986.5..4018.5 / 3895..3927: 1.45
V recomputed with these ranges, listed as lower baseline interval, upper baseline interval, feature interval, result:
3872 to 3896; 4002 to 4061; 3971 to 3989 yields 2.6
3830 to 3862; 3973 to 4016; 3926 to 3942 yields 6.7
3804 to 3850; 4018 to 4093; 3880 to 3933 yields 3.9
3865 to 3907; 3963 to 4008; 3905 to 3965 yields 6.4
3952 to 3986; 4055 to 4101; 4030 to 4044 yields -2.2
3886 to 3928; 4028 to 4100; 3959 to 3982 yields 6.5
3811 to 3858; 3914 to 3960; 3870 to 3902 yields -3.2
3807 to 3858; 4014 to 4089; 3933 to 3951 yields 5.0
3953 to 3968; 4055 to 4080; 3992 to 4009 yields -4.3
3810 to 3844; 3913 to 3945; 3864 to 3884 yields -3.6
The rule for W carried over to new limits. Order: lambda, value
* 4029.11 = 31.41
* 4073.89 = 31.01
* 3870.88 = 20.05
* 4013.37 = 34.19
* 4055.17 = 31.16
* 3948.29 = 23.08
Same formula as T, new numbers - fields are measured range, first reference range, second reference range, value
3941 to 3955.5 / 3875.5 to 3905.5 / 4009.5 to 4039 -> 1.8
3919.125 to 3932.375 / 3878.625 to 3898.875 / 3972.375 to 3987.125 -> 2.3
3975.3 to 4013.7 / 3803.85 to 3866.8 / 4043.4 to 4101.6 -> -3.2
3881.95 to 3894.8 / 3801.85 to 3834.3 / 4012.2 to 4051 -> 1.6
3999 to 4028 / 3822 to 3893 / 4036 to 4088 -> -4.3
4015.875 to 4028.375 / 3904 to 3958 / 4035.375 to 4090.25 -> -2.5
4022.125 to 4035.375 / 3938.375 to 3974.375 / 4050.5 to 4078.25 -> -2.2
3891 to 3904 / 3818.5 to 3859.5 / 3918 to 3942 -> -4.2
